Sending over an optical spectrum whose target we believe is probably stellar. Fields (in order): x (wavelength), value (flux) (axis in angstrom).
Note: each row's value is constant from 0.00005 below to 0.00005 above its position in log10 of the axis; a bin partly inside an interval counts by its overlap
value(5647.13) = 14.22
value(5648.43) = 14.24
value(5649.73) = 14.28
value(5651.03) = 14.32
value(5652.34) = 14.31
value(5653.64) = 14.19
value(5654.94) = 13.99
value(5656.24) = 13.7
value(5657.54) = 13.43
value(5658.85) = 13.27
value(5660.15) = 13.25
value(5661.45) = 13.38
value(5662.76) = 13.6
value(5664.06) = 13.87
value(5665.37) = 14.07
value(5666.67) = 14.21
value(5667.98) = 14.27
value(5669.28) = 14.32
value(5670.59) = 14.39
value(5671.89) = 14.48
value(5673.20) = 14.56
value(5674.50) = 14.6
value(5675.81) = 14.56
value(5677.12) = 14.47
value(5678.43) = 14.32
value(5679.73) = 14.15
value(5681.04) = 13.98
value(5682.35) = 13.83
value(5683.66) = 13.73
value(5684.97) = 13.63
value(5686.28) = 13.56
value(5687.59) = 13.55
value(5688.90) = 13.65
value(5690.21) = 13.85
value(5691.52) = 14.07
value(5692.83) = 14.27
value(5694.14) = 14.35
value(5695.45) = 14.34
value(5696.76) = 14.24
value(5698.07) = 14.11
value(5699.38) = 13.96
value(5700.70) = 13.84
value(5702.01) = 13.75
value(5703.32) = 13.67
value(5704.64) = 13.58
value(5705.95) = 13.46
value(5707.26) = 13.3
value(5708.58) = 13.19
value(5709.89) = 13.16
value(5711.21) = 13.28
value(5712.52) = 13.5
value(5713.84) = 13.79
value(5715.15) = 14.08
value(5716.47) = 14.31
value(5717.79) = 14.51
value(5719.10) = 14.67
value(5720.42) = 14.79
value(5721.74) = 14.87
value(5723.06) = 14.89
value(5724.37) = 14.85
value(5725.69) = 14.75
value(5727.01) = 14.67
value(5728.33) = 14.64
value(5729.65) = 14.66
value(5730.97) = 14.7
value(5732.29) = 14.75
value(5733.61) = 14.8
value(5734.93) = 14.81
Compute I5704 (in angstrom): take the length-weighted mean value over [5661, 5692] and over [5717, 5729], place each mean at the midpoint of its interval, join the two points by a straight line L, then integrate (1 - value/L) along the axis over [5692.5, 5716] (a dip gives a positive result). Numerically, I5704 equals 1.1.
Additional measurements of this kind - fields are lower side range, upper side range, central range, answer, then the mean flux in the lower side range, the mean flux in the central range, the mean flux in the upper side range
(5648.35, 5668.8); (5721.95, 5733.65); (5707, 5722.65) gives 0.6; 13.9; 14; 14.7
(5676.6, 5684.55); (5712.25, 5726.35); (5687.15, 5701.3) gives 0.2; 14.1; 14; 14.5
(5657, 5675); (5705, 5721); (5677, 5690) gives 0.1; 14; 13.9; 13.8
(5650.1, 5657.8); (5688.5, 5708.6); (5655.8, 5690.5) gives 0.0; 14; 14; 13.9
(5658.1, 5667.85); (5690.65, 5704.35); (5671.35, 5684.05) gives -0.4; 13.7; 14.3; 14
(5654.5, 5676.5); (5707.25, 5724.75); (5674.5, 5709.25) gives 0.3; 14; 13.9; 14.1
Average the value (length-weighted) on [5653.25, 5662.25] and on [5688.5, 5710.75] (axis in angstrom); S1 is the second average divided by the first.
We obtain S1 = 1.0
